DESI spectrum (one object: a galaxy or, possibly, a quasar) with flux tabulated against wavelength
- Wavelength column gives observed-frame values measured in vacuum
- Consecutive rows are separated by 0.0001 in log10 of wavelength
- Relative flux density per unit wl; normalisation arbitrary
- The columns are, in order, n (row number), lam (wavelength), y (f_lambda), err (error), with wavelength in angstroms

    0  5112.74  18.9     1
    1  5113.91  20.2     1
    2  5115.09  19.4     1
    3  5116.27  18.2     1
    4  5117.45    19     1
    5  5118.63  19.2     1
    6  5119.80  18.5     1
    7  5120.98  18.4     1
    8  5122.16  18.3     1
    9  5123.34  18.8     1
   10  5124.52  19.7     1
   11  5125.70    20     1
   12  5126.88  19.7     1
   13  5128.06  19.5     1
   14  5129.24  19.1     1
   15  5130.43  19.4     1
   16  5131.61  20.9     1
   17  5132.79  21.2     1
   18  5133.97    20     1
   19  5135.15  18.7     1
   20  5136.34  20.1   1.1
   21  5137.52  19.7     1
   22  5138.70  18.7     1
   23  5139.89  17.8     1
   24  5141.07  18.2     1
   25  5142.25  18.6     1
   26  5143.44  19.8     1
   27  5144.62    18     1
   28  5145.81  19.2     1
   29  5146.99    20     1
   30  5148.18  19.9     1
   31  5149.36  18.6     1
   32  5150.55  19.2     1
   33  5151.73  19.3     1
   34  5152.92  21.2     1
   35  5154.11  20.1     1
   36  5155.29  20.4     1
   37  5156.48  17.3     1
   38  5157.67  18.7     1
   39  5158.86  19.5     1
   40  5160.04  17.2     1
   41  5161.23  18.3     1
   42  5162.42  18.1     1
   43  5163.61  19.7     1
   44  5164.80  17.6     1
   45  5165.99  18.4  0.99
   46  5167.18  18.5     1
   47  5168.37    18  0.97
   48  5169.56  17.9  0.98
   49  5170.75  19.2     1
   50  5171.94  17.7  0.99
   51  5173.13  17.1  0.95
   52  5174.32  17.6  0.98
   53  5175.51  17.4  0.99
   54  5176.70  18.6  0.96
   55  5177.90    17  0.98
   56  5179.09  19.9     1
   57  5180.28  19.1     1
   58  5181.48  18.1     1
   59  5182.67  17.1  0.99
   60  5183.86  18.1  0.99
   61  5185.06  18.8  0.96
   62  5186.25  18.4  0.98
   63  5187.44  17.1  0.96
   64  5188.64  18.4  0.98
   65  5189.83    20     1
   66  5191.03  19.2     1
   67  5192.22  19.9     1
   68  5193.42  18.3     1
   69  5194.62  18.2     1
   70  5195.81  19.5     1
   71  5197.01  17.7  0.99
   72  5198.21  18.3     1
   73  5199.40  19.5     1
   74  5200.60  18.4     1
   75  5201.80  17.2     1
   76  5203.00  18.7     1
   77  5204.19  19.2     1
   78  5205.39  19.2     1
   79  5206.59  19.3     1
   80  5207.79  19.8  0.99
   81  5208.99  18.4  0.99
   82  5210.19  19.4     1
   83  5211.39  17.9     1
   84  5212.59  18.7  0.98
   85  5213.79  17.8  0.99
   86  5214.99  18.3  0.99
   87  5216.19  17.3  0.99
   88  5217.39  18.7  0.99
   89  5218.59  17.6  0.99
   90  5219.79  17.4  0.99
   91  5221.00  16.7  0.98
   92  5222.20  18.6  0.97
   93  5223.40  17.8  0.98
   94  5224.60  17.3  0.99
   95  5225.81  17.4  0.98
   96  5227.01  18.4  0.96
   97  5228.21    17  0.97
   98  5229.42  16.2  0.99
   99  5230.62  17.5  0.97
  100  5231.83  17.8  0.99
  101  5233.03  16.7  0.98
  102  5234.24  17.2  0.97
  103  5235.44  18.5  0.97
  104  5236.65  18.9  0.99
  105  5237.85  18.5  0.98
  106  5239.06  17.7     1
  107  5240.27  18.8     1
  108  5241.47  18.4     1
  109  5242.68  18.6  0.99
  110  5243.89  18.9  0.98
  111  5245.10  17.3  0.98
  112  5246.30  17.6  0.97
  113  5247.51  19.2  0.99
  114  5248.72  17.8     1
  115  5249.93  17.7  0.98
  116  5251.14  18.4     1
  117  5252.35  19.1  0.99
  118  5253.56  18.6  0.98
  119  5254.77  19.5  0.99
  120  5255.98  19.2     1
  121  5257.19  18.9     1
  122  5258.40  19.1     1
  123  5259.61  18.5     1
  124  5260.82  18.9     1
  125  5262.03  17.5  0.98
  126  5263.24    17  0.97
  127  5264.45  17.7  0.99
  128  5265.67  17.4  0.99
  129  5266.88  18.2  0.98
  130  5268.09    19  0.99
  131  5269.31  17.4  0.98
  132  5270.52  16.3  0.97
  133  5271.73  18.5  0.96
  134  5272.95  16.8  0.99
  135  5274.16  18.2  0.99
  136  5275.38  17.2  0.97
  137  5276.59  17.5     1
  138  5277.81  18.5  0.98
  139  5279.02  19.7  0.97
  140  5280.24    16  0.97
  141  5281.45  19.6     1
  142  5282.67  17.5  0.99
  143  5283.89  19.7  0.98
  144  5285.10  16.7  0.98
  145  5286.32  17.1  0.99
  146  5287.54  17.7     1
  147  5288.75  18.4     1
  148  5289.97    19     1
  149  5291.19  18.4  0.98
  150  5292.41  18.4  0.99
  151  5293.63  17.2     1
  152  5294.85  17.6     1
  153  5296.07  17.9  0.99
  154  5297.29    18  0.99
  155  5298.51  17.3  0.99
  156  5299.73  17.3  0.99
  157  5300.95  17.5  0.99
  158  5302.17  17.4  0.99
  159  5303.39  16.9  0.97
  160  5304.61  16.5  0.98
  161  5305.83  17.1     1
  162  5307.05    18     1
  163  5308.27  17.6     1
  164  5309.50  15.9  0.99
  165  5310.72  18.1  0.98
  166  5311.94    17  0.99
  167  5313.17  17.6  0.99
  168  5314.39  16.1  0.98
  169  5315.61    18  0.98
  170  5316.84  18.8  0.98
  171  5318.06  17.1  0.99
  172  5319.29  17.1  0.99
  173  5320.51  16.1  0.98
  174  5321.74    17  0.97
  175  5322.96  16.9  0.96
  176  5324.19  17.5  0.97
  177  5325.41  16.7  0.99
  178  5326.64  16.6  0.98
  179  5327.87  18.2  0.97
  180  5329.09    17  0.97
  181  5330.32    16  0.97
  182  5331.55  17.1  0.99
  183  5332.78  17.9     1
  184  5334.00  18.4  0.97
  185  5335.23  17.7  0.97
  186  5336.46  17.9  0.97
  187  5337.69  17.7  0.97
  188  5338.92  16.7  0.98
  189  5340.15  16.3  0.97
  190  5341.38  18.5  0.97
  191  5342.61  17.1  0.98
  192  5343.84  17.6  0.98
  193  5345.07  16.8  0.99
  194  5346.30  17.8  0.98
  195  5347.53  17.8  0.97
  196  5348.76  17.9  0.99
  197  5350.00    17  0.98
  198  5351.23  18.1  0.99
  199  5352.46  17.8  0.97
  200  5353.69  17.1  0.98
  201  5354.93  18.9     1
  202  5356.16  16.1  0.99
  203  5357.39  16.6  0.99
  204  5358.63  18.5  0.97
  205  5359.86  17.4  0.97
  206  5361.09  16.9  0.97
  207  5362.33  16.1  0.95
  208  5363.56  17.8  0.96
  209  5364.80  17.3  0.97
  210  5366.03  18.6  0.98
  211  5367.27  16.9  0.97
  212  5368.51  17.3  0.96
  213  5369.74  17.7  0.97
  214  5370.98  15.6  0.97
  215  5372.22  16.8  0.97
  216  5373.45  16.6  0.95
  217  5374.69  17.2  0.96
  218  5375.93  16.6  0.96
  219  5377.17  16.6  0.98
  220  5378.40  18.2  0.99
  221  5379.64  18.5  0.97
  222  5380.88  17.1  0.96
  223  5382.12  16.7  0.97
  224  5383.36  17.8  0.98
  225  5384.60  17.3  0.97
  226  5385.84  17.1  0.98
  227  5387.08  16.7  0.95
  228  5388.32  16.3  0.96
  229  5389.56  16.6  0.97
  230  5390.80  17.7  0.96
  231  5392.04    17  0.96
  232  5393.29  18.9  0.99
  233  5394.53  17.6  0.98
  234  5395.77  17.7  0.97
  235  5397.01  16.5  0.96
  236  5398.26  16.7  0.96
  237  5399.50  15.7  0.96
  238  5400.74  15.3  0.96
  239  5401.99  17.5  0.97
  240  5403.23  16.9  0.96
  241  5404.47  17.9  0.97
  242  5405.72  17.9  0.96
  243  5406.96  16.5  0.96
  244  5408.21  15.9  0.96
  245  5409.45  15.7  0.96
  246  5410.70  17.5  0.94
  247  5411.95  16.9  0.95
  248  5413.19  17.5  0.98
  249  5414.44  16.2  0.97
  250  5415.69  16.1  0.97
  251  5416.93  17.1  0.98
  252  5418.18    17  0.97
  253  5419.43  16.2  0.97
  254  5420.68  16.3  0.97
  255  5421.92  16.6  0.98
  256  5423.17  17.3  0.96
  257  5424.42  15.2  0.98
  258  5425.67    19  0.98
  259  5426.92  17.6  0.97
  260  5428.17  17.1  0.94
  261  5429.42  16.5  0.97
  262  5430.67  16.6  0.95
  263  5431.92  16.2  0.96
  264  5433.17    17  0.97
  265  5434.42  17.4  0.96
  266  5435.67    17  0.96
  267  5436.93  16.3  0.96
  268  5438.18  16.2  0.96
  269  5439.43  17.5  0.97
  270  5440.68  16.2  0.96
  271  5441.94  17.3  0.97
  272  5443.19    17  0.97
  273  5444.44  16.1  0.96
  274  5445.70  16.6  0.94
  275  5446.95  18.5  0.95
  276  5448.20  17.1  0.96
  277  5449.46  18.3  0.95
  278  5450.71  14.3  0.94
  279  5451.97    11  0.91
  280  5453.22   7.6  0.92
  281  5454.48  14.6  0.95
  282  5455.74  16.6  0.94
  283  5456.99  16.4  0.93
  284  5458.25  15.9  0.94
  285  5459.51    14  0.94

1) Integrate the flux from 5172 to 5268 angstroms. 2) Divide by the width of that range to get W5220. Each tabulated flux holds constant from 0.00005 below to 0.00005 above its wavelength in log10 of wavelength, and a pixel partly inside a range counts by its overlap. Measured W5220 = 18.2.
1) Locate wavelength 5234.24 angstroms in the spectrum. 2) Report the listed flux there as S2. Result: 17.2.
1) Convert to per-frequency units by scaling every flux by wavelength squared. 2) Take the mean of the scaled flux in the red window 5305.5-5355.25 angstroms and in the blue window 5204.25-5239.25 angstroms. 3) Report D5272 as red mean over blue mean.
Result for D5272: 1.0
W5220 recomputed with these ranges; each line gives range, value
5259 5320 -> 17.7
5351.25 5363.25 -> 17.3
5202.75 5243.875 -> 18.1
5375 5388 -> 17.2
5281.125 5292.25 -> 18.2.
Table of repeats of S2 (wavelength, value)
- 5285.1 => 16.7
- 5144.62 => 18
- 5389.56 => 16.6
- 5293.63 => 17.2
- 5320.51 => 16.1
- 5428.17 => 17.1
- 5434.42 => 17.4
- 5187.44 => 17.1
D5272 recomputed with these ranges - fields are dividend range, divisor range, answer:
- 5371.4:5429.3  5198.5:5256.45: 0.99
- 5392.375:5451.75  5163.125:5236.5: 1.00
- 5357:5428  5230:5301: 0.99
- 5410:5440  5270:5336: 1.01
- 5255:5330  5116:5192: 0.99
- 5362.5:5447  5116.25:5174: 0.99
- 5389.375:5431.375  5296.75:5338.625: 1.01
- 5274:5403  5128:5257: 0.99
